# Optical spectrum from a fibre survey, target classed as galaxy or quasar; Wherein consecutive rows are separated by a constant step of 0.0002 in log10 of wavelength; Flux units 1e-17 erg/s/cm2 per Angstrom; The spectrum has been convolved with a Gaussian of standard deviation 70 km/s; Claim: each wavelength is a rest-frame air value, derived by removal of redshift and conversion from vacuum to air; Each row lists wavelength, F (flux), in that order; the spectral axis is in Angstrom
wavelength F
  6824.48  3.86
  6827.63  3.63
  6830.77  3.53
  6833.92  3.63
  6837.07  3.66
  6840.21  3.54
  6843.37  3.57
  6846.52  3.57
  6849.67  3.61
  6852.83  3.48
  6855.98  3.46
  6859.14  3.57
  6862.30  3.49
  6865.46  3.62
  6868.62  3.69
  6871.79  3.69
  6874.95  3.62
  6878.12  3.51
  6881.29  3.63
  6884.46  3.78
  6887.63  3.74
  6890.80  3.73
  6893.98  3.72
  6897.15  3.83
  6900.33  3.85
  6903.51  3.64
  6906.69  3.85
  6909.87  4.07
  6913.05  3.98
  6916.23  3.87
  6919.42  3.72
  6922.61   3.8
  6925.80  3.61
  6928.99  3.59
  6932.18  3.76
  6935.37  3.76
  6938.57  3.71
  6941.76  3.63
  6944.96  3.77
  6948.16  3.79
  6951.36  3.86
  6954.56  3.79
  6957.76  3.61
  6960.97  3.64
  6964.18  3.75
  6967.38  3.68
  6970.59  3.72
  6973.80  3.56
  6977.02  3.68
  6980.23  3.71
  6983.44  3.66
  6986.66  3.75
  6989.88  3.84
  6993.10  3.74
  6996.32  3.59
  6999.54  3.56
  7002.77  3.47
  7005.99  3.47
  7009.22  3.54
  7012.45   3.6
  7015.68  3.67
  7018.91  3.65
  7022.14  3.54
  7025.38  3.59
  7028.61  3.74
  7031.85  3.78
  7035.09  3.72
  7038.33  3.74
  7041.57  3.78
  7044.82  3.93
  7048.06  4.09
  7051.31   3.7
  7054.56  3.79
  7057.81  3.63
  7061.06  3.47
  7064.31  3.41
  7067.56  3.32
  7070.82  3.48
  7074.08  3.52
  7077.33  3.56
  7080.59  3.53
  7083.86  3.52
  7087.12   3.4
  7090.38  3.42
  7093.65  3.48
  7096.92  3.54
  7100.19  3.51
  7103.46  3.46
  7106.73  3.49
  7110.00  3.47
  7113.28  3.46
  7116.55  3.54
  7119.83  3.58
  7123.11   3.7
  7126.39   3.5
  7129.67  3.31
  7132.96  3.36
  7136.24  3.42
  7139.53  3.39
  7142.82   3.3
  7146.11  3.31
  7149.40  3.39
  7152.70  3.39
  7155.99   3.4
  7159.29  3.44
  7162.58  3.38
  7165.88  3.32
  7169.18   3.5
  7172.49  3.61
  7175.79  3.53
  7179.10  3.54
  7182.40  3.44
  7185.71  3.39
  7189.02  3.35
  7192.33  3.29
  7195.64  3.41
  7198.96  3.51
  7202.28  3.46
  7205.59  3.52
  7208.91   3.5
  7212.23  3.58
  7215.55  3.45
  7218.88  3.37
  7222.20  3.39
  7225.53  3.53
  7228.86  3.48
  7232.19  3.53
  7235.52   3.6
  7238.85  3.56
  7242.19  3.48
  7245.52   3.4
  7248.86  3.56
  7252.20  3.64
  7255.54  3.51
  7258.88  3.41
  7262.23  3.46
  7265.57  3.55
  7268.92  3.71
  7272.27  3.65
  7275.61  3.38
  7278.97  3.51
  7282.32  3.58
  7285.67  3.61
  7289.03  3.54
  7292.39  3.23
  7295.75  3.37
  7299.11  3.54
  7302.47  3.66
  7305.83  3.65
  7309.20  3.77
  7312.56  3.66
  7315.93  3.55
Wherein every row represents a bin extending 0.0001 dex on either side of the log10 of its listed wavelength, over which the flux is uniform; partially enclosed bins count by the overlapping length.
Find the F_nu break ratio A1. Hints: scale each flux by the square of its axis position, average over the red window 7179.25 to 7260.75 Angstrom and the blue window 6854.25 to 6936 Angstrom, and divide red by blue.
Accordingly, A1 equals 1.03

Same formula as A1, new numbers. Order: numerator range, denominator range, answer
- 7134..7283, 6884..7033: 1.00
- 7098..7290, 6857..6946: 1.02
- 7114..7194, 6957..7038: 0.98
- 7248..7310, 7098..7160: 1.07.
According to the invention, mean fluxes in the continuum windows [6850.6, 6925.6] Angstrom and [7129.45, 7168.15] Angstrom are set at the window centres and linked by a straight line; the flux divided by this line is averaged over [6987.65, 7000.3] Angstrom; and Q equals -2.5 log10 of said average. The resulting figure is -0.04 mag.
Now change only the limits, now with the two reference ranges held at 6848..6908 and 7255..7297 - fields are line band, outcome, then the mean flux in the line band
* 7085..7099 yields 0.034 mag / 3.46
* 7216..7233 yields 0.021 mag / 3.45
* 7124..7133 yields 0.043 mag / 3.42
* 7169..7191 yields 0.020 mag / 3.48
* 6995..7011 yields 0.025 mag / 3.53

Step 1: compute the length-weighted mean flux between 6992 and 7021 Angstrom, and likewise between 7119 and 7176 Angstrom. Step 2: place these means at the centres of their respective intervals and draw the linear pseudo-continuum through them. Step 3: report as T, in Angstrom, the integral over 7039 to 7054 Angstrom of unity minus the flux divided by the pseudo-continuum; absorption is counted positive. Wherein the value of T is -1.4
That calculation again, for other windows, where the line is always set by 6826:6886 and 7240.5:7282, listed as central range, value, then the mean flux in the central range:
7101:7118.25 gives 0.3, 3.49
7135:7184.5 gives 1.6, 3.42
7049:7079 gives 0.0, 3.55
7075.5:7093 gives 0.3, 3.49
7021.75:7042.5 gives -0.8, 3.71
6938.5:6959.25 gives -0.9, 3.74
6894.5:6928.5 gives -2.2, 3.81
